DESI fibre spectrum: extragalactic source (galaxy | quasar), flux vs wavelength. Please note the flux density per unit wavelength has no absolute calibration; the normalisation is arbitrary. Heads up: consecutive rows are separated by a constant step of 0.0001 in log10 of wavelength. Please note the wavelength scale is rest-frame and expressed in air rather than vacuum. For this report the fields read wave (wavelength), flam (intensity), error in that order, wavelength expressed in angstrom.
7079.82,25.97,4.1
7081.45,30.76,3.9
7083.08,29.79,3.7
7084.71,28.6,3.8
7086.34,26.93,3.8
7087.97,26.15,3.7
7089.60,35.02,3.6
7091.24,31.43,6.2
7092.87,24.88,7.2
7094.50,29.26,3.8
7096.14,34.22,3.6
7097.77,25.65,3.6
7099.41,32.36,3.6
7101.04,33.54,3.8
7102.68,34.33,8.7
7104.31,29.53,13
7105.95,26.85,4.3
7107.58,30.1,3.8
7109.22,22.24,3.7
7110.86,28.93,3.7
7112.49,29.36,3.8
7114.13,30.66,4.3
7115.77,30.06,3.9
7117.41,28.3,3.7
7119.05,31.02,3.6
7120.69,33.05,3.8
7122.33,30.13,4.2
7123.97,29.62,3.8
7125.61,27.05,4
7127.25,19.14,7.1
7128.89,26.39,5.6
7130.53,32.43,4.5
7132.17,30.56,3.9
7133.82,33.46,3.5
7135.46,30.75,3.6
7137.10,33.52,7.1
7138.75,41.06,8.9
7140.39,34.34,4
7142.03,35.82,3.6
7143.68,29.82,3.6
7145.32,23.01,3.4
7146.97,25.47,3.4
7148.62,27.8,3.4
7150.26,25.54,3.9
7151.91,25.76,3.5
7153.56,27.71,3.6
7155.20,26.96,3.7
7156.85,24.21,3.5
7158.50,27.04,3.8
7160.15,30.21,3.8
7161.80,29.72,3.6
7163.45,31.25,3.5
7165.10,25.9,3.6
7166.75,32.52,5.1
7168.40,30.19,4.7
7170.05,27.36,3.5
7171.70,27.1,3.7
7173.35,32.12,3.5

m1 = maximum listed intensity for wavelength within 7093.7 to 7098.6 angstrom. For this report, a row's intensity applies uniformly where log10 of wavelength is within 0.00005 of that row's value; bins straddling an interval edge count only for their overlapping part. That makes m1 34.22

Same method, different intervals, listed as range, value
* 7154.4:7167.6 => 32.52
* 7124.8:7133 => 32.43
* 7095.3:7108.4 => 34.33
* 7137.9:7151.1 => 41.06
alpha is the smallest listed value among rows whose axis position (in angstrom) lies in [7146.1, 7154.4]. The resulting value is 25.47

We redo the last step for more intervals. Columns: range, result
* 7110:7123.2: 28.3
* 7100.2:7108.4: 26.85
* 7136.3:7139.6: 33.52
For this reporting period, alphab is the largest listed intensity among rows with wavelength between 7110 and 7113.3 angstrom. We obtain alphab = 29.36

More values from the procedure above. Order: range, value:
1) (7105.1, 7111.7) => 30.1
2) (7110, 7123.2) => 33.05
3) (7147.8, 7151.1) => 27.8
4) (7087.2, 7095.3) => 35.02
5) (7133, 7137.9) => 33.52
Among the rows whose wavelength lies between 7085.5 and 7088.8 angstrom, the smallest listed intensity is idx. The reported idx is 26.15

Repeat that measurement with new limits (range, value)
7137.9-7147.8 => 23.01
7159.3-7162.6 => 29.72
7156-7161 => 24.21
